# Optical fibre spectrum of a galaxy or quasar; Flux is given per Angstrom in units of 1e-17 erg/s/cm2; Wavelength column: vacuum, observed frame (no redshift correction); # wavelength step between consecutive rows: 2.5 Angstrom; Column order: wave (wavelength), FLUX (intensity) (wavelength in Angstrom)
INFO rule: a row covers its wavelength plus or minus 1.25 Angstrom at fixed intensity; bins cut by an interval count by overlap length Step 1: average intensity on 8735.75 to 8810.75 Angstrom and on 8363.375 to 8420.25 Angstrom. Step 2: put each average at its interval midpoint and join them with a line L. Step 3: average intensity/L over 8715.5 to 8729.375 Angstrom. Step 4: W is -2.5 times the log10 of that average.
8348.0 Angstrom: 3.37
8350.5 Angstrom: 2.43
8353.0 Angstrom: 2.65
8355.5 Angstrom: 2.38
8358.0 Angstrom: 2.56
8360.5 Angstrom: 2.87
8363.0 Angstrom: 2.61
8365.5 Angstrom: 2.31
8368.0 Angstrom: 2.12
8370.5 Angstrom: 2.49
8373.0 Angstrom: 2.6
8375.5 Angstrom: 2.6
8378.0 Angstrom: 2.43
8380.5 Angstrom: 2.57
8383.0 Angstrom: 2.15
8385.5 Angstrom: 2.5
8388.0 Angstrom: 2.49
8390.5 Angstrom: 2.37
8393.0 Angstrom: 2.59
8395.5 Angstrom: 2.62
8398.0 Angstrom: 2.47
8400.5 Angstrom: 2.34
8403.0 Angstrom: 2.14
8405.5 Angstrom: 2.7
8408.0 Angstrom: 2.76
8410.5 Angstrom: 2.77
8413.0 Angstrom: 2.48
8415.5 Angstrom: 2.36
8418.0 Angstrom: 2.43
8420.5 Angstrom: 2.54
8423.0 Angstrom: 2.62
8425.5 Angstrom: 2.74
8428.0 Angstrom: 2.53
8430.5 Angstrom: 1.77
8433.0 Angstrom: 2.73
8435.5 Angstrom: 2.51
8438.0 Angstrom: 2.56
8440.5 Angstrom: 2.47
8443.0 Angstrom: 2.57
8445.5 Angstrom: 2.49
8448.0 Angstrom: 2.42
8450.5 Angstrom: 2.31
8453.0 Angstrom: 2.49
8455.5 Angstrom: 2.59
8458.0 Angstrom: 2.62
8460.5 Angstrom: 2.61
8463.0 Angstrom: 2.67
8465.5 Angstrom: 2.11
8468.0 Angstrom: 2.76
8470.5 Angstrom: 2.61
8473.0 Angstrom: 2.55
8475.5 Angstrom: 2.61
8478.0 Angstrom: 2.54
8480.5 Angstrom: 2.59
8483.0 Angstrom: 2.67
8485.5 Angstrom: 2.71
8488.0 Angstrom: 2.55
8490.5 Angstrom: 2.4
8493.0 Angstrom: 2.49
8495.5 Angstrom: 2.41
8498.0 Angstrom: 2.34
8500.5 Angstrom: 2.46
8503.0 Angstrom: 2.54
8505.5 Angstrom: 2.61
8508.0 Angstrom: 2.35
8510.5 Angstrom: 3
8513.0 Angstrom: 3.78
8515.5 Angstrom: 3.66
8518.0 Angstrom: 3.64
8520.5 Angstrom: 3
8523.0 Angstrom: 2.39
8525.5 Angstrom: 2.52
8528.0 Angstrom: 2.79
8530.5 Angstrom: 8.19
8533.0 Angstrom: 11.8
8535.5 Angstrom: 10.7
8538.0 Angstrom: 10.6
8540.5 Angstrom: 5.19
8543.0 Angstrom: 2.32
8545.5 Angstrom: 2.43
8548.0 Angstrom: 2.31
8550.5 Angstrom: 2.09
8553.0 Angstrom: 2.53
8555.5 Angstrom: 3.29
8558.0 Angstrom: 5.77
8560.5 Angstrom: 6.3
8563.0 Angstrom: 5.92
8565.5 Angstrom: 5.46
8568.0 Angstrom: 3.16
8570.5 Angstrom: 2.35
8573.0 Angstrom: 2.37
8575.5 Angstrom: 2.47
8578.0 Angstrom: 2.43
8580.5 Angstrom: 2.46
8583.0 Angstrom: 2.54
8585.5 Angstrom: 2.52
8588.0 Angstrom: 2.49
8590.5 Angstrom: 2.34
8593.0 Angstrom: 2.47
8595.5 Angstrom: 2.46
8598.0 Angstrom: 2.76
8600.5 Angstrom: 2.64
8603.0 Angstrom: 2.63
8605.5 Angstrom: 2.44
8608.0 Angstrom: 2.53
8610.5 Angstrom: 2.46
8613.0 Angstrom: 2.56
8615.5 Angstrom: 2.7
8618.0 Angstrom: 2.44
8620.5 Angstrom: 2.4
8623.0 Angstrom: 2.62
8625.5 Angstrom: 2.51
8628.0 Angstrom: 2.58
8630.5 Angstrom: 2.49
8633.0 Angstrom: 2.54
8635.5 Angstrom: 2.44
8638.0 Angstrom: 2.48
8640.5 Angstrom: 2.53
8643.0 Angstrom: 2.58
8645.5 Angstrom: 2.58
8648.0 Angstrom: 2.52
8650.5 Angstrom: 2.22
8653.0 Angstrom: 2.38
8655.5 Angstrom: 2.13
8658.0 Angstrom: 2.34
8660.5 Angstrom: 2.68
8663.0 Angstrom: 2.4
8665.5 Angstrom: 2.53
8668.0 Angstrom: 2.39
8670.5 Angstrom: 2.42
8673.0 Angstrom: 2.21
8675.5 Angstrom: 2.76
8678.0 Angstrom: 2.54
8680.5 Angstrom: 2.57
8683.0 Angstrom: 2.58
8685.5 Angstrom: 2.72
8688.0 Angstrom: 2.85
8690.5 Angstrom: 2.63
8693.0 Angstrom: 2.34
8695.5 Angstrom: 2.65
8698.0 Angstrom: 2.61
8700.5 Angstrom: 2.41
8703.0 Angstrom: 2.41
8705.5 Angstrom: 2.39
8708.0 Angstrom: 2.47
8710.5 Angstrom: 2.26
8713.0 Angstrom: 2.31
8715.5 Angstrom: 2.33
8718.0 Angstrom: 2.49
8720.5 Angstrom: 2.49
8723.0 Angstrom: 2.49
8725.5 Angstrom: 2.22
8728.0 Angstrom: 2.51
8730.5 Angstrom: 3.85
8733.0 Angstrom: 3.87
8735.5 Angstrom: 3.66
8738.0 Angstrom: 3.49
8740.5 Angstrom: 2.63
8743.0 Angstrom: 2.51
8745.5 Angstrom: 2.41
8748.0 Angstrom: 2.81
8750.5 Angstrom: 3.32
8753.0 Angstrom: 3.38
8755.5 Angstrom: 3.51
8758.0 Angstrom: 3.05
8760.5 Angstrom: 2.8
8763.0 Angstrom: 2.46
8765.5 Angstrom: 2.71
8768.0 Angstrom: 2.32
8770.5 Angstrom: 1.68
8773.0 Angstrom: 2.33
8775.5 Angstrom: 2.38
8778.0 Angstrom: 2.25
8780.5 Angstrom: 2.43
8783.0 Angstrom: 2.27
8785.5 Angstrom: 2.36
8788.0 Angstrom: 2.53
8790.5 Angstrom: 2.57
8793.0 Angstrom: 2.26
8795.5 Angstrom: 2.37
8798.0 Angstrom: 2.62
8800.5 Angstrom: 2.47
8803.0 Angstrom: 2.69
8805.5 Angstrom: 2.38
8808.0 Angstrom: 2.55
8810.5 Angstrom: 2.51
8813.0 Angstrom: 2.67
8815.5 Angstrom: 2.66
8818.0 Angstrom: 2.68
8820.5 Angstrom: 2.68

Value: 0.07 mag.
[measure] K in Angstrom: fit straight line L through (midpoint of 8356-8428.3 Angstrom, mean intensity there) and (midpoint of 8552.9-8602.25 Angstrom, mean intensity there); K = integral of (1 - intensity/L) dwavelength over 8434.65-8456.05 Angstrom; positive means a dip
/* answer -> 1.83 Angstrom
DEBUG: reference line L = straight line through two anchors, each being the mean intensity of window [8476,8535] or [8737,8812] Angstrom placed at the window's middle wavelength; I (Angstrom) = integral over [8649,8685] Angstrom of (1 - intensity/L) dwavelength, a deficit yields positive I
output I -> 6.0 Angstrom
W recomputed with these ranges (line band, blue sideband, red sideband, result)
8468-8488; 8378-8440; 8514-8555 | 0.38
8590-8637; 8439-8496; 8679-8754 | 0.05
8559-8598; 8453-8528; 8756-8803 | -0.21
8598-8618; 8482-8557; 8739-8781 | 0.30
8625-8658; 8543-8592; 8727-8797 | 0.23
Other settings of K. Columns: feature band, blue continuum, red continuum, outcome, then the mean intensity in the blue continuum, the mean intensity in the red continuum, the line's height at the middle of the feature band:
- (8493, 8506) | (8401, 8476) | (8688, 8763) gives 0.52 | 2.51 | 2.77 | 2.57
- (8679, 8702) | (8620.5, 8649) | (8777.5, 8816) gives -0.76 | 2.53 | 2.48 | 2.51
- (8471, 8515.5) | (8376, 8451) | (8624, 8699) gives -2.88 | 2.48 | 2.51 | 2.49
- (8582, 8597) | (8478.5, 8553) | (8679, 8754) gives 4.05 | 3.78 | 2.72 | 3.39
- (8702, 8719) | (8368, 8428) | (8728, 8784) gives 2.45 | 2.5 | 2.82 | 2.78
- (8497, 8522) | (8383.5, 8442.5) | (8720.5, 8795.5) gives -3.72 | 2.5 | 2.72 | 2.56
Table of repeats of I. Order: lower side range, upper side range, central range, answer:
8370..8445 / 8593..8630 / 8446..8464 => -0.13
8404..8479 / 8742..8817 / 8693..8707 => 0.46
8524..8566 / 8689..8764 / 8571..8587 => 7.82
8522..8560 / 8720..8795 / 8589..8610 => 8.95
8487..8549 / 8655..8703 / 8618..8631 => 2.21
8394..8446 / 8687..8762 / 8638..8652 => 1.13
